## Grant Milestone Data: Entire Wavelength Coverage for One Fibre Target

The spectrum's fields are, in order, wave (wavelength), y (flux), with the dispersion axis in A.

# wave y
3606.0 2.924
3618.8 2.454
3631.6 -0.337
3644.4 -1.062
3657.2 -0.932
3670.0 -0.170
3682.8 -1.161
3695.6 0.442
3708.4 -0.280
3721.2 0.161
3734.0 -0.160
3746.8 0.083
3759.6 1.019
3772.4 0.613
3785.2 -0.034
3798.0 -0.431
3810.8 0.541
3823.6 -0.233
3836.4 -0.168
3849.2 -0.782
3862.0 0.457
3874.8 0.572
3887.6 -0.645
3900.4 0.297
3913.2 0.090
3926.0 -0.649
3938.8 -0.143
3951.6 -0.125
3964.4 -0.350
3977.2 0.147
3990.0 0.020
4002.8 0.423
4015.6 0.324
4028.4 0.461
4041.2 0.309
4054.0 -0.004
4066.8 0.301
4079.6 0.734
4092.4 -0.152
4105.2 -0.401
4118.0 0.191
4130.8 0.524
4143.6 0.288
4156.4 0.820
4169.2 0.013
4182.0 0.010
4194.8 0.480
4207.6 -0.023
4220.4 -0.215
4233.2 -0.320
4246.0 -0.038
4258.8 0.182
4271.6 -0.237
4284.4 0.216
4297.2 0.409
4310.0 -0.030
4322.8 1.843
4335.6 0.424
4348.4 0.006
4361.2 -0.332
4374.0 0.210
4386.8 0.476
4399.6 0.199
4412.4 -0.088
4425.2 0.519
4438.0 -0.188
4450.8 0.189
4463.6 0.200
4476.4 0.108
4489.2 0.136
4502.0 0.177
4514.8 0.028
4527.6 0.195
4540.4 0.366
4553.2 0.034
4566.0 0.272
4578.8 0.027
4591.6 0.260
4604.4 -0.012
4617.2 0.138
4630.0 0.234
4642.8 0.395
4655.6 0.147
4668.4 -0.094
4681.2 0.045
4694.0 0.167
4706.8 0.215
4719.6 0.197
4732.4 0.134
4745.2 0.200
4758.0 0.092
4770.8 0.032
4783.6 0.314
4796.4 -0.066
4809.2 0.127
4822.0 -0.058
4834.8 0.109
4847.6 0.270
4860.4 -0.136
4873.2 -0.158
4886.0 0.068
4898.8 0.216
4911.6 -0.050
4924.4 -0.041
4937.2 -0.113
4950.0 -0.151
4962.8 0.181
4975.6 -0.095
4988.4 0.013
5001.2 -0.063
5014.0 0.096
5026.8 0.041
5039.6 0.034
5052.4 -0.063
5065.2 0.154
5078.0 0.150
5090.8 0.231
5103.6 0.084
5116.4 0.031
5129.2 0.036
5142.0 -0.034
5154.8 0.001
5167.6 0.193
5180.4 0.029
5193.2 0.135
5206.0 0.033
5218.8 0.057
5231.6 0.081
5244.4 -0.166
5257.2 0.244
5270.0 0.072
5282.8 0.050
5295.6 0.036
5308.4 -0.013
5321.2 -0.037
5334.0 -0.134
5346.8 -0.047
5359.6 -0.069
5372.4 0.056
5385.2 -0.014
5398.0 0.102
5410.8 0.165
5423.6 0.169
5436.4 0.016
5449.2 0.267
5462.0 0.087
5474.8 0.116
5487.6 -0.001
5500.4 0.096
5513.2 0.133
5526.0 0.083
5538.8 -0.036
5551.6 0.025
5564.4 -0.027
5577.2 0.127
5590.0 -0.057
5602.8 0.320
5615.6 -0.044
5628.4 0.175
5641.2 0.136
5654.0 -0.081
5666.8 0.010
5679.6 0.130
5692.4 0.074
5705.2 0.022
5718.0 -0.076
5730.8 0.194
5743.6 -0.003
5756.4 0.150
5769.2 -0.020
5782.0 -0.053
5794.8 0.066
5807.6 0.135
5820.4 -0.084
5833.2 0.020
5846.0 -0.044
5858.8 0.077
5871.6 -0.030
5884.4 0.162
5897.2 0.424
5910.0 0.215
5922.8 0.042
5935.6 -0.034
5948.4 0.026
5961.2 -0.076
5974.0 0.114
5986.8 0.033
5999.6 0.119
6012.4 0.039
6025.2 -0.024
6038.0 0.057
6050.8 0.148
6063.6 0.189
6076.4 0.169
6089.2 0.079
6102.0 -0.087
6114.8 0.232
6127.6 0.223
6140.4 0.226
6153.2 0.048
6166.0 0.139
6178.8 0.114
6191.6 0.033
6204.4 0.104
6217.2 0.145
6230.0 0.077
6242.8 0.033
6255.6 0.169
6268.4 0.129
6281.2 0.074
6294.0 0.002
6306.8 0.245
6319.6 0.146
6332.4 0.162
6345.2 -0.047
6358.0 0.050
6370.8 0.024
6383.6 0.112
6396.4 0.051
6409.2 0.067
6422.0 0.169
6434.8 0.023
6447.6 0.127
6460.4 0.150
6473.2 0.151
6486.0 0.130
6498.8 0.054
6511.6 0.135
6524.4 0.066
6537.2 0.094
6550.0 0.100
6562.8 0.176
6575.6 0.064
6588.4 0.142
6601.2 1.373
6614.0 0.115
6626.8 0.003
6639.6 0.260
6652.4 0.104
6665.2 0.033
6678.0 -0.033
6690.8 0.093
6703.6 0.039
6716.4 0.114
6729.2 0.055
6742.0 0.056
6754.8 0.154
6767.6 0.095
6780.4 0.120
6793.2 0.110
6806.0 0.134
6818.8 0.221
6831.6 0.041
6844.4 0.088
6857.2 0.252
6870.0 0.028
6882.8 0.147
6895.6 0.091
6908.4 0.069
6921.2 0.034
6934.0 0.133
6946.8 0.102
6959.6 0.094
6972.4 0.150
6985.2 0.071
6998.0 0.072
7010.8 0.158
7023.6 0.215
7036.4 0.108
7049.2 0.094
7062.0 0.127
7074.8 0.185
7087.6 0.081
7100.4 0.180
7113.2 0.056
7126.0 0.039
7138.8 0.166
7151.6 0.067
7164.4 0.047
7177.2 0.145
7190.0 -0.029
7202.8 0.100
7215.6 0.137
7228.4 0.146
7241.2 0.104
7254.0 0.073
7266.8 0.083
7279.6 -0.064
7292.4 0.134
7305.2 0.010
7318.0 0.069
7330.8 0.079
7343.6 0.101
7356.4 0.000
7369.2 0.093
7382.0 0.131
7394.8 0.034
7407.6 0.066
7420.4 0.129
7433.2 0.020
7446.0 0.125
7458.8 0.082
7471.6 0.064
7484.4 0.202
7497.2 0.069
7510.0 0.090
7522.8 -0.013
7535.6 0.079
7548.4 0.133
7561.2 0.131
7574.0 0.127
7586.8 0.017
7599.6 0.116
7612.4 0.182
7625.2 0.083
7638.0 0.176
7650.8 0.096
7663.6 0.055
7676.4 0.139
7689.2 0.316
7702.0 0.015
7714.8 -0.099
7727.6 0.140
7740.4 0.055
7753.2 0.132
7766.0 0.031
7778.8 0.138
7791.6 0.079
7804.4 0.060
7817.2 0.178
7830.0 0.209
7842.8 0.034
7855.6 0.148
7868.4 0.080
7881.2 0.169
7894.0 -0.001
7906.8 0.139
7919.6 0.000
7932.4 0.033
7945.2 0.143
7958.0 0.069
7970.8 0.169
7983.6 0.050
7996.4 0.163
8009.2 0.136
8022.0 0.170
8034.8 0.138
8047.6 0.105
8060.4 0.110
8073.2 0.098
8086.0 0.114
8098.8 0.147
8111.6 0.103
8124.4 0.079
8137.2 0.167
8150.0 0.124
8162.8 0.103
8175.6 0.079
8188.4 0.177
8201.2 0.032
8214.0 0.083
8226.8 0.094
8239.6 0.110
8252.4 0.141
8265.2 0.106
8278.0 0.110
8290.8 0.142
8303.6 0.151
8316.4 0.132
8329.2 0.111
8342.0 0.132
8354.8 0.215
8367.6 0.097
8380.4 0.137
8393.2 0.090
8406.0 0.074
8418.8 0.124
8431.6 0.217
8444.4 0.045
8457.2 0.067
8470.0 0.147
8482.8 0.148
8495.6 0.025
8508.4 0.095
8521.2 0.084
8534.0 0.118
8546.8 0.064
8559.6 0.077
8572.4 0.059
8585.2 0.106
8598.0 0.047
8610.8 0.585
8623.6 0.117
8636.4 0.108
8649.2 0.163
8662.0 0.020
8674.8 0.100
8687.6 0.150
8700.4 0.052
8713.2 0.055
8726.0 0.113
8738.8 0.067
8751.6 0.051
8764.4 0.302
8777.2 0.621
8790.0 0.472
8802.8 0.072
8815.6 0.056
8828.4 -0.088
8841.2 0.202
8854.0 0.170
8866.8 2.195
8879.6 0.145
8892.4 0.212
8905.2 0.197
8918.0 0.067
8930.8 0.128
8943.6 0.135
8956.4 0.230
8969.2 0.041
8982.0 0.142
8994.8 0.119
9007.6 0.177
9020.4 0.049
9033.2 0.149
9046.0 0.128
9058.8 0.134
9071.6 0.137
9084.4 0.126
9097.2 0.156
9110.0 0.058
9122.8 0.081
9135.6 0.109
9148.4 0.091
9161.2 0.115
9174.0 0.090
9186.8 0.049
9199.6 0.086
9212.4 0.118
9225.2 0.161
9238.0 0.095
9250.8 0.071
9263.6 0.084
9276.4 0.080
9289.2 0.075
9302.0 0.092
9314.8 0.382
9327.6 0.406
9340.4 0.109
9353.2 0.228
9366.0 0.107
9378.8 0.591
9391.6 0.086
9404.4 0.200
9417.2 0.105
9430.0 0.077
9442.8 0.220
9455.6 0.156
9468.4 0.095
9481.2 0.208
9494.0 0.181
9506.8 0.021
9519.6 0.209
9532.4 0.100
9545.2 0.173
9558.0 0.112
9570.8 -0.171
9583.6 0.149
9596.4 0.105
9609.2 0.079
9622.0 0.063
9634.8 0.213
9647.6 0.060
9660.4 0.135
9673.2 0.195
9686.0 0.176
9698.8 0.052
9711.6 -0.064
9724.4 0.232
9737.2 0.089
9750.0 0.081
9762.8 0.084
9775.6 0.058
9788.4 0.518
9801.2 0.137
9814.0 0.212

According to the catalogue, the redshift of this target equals 0.771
